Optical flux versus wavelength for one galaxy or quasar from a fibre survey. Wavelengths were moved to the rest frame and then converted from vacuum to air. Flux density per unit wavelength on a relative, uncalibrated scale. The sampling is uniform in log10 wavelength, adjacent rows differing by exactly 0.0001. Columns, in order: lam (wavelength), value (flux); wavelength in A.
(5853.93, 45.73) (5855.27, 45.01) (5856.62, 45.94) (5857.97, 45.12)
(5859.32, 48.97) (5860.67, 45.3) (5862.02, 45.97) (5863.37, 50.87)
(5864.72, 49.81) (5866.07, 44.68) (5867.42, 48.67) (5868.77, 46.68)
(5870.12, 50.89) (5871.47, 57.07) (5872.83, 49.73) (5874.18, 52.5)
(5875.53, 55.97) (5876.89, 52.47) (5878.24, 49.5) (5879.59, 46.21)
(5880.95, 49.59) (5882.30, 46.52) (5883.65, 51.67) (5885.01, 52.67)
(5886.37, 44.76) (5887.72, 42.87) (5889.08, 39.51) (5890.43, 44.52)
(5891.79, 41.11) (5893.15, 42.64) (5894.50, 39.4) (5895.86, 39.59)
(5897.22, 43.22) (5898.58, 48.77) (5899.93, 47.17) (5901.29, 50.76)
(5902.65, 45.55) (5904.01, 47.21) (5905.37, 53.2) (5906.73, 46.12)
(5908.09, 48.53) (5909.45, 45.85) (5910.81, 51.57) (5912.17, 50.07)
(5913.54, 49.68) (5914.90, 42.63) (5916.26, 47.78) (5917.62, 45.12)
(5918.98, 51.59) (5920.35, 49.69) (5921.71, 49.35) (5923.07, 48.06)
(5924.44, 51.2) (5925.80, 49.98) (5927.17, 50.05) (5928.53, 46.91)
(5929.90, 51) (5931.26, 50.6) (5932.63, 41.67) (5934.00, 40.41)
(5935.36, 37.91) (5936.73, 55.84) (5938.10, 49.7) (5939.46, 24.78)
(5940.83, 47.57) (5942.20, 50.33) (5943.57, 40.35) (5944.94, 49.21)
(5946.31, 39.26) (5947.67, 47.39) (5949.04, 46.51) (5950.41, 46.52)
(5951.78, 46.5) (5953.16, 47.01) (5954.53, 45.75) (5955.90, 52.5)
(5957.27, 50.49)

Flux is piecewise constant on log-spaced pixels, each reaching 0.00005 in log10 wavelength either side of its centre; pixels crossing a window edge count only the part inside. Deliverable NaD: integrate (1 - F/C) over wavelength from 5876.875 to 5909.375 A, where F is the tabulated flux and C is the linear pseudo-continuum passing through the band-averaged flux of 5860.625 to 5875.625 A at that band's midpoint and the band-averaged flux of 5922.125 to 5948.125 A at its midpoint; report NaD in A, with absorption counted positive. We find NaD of 1.4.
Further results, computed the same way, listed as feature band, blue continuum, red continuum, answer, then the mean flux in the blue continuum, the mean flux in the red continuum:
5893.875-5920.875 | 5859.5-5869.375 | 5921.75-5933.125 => 0.69 A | 47.5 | 48.8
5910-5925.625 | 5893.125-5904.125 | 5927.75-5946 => -1.33 A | 45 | 45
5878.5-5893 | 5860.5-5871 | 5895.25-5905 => 0.37 A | 48.2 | 46.3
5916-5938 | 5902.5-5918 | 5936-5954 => -0.60 A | 47.9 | 45.4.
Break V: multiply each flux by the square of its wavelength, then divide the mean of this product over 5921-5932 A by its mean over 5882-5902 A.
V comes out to 1.1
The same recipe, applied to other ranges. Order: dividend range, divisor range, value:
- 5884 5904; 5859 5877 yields 0.90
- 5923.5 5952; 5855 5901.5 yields 0.99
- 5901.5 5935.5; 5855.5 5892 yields 1.01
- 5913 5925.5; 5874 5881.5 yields 0.96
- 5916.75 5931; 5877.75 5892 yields 1.08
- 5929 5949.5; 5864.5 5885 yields 0.91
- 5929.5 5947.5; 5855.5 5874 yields 0.94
